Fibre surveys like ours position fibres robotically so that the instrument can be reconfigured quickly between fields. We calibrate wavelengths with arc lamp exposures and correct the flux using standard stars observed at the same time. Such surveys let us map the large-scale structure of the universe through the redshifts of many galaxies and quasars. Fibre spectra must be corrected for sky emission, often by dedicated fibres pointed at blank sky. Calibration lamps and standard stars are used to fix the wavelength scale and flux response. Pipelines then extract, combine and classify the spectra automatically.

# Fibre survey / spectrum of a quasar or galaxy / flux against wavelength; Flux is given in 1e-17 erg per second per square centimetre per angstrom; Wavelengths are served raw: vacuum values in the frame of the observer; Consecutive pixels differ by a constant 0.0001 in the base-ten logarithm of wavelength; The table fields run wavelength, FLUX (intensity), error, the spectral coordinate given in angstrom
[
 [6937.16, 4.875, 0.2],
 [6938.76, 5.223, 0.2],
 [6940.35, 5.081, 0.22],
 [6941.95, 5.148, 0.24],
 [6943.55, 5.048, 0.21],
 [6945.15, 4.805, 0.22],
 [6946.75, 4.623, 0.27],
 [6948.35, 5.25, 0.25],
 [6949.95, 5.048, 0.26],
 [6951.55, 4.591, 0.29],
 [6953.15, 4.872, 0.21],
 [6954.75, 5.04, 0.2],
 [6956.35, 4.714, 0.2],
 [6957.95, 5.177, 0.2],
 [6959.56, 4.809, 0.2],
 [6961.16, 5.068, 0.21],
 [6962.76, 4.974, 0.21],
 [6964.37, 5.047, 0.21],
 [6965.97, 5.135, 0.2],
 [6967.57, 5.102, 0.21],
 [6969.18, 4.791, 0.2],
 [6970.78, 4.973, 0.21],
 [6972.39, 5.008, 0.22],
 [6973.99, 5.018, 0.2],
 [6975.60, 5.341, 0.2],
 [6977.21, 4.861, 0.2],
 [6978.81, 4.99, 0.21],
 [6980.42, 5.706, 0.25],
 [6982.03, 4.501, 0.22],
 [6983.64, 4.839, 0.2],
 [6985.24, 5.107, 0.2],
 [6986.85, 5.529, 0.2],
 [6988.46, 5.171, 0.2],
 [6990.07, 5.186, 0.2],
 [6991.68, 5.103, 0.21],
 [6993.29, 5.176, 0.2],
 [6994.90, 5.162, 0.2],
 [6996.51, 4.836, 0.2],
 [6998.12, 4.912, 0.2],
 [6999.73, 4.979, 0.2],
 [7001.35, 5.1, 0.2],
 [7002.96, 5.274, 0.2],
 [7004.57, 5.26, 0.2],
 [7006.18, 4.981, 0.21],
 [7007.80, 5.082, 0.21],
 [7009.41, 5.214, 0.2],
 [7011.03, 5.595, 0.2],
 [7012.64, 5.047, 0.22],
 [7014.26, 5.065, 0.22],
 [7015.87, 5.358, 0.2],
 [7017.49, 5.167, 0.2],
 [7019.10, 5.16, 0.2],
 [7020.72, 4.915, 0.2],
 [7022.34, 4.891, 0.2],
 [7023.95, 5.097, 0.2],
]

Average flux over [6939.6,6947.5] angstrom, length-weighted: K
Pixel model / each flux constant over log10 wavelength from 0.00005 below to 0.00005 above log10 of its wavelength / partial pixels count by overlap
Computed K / 4.94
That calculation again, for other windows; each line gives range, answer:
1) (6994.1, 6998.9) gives 4.97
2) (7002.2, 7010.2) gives 5.16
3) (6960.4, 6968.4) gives 5.06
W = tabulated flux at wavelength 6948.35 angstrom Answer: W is 5.25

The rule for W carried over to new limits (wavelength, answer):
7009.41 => 5.214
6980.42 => 5.706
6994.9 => 5.162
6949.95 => 5.048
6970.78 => 4.973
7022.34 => 4.891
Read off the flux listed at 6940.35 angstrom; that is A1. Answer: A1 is 5.081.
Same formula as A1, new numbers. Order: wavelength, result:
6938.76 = 5.223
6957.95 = 5.177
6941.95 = 5.148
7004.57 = 5.26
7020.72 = 4.915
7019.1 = 5.16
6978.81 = 4.99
